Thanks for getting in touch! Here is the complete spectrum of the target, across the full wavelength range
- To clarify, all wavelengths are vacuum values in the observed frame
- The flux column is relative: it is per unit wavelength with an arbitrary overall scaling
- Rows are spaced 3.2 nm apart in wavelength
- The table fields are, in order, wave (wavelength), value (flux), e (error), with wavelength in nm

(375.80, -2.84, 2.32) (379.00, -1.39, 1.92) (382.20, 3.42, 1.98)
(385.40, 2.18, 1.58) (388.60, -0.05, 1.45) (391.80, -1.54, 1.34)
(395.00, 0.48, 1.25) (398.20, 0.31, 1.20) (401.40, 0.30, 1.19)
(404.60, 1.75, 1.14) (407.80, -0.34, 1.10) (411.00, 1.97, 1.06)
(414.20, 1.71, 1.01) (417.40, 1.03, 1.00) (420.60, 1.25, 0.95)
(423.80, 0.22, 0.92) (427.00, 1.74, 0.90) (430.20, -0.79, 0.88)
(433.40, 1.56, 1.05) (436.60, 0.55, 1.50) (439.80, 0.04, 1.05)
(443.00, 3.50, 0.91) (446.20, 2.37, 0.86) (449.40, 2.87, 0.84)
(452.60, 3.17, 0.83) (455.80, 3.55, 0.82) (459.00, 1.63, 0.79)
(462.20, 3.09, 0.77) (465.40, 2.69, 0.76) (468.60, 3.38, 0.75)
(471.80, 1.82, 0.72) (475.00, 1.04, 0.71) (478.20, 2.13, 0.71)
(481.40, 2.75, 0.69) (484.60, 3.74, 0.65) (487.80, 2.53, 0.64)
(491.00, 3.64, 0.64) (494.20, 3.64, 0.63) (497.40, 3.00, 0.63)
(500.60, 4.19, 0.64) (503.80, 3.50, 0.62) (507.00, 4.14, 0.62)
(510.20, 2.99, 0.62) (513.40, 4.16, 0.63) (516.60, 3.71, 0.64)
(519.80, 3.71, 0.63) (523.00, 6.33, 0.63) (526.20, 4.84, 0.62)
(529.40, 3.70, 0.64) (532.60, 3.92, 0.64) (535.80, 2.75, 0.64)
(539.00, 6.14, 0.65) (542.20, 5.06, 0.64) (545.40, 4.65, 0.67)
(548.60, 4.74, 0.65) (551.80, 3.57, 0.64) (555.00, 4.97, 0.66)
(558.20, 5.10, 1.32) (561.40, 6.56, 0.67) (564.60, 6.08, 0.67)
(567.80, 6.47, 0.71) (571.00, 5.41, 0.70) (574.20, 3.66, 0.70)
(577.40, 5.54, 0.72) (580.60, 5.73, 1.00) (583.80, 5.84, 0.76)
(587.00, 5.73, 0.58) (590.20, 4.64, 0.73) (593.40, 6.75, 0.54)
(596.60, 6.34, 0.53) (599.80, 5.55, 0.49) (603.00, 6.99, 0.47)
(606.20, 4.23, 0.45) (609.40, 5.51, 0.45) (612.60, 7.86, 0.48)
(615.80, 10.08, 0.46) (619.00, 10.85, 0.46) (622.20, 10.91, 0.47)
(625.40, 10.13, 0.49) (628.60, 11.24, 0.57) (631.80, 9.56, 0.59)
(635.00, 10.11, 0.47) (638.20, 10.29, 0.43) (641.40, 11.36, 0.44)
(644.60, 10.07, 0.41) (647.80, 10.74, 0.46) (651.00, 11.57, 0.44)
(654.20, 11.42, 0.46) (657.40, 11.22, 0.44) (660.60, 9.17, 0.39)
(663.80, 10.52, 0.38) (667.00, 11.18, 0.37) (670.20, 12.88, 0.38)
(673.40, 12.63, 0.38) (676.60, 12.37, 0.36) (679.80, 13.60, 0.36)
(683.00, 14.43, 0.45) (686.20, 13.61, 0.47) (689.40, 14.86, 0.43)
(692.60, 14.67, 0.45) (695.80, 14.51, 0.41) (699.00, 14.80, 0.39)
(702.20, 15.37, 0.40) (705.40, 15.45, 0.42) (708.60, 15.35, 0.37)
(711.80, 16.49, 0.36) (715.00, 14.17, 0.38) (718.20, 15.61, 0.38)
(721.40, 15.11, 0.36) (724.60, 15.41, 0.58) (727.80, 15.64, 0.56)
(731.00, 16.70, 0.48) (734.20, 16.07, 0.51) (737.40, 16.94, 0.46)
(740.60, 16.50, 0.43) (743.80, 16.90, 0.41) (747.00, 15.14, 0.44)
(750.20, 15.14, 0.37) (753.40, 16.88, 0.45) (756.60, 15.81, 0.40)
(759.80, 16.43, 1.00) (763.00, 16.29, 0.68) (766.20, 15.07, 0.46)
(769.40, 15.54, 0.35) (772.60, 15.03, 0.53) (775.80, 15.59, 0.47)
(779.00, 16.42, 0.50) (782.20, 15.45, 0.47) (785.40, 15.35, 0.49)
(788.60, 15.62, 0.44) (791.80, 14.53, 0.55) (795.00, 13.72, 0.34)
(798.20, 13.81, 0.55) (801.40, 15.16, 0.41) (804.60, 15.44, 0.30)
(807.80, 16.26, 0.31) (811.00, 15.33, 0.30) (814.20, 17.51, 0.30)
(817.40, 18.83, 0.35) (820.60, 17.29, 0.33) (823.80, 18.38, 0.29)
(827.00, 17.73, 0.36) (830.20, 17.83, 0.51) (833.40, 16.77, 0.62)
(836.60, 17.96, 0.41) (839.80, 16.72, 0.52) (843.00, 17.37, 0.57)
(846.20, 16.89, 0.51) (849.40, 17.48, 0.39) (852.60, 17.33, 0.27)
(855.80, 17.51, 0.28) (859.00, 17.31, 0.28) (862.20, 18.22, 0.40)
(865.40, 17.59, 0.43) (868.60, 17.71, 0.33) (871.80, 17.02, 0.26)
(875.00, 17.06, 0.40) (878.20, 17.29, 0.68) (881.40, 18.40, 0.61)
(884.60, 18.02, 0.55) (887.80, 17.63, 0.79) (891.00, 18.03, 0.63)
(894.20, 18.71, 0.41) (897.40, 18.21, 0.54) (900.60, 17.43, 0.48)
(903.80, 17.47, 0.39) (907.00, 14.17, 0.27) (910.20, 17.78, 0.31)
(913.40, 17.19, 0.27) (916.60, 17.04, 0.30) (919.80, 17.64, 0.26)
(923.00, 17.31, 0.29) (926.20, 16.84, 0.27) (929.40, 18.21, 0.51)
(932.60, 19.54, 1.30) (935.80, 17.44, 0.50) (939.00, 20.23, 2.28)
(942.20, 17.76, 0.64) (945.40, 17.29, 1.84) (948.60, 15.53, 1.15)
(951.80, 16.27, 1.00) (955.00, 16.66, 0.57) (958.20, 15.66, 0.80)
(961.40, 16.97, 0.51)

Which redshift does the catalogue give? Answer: 0.539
